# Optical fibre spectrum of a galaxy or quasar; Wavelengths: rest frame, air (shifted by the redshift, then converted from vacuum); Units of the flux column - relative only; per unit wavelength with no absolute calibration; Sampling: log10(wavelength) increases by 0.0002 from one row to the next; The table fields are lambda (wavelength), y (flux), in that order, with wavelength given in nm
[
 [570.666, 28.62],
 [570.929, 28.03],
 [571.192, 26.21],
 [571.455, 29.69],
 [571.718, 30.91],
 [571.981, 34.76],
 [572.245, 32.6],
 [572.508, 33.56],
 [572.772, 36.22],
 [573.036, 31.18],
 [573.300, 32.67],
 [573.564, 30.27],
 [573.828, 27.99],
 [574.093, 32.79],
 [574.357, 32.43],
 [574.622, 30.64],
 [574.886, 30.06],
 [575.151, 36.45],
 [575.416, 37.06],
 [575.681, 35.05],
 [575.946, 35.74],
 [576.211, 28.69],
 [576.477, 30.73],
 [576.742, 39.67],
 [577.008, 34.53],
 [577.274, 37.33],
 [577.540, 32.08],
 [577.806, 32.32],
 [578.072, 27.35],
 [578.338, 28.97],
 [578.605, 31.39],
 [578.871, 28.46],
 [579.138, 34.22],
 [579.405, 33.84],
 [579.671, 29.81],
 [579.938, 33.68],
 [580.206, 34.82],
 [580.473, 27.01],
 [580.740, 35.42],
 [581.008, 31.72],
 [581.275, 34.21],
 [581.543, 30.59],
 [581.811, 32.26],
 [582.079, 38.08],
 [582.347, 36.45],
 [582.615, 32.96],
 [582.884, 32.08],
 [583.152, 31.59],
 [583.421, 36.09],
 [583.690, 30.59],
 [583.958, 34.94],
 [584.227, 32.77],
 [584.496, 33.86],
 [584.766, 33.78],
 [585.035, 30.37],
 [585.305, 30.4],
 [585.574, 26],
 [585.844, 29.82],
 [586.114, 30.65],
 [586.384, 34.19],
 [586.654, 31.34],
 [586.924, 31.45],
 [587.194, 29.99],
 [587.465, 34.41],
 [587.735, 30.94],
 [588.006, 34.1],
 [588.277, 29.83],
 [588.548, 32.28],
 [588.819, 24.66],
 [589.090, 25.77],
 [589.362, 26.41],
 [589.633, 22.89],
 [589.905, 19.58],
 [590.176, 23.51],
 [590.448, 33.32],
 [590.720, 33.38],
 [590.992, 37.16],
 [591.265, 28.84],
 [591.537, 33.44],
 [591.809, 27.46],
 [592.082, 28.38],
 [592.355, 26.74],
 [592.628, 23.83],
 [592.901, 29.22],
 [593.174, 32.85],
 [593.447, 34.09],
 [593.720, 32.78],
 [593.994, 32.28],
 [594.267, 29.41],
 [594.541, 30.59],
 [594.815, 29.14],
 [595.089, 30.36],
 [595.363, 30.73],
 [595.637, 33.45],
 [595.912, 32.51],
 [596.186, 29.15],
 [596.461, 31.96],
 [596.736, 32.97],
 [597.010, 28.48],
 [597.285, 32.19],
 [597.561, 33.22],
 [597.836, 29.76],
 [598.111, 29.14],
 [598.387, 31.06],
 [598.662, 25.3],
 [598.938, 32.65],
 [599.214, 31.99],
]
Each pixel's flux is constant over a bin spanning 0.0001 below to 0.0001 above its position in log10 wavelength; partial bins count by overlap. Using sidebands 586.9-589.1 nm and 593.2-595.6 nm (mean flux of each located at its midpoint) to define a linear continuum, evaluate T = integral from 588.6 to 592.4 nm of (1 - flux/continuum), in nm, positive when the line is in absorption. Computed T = 0.34 nm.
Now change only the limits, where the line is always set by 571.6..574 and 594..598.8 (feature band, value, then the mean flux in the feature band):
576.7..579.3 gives -0.041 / 32.4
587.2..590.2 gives 0.311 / 27.9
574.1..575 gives 0.023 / 31.3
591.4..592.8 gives 0.132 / 28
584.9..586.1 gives 0.079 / 29.3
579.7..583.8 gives -0.191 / 33.1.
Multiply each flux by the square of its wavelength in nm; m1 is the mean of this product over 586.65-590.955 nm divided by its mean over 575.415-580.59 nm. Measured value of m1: 0.93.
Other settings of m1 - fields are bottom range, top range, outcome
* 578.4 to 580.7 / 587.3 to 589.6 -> 0.96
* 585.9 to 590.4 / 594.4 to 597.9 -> 1.10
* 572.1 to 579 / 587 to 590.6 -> 0.91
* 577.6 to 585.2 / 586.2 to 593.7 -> 0.94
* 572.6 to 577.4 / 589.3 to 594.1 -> 0.93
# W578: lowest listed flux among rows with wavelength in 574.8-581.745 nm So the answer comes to 27.01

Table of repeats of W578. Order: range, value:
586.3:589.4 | 24.66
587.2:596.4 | 19.58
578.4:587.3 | 26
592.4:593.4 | 23.83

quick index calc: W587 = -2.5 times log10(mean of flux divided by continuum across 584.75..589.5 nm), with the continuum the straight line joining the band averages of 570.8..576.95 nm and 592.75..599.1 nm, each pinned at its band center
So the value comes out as 0.04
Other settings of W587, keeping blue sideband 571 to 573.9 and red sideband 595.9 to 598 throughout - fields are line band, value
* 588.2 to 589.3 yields 0.12 mag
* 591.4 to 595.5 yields 0.04 mag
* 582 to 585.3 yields -0.07 mag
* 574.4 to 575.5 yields -0.06 mag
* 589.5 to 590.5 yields 0.28 mag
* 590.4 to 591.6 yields -0.07 mag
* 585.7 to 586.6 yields -0.01 mag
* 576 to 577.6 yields -0.09 mag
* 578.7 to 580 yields -0.02 mag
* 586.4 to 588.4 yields -0.02 mag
